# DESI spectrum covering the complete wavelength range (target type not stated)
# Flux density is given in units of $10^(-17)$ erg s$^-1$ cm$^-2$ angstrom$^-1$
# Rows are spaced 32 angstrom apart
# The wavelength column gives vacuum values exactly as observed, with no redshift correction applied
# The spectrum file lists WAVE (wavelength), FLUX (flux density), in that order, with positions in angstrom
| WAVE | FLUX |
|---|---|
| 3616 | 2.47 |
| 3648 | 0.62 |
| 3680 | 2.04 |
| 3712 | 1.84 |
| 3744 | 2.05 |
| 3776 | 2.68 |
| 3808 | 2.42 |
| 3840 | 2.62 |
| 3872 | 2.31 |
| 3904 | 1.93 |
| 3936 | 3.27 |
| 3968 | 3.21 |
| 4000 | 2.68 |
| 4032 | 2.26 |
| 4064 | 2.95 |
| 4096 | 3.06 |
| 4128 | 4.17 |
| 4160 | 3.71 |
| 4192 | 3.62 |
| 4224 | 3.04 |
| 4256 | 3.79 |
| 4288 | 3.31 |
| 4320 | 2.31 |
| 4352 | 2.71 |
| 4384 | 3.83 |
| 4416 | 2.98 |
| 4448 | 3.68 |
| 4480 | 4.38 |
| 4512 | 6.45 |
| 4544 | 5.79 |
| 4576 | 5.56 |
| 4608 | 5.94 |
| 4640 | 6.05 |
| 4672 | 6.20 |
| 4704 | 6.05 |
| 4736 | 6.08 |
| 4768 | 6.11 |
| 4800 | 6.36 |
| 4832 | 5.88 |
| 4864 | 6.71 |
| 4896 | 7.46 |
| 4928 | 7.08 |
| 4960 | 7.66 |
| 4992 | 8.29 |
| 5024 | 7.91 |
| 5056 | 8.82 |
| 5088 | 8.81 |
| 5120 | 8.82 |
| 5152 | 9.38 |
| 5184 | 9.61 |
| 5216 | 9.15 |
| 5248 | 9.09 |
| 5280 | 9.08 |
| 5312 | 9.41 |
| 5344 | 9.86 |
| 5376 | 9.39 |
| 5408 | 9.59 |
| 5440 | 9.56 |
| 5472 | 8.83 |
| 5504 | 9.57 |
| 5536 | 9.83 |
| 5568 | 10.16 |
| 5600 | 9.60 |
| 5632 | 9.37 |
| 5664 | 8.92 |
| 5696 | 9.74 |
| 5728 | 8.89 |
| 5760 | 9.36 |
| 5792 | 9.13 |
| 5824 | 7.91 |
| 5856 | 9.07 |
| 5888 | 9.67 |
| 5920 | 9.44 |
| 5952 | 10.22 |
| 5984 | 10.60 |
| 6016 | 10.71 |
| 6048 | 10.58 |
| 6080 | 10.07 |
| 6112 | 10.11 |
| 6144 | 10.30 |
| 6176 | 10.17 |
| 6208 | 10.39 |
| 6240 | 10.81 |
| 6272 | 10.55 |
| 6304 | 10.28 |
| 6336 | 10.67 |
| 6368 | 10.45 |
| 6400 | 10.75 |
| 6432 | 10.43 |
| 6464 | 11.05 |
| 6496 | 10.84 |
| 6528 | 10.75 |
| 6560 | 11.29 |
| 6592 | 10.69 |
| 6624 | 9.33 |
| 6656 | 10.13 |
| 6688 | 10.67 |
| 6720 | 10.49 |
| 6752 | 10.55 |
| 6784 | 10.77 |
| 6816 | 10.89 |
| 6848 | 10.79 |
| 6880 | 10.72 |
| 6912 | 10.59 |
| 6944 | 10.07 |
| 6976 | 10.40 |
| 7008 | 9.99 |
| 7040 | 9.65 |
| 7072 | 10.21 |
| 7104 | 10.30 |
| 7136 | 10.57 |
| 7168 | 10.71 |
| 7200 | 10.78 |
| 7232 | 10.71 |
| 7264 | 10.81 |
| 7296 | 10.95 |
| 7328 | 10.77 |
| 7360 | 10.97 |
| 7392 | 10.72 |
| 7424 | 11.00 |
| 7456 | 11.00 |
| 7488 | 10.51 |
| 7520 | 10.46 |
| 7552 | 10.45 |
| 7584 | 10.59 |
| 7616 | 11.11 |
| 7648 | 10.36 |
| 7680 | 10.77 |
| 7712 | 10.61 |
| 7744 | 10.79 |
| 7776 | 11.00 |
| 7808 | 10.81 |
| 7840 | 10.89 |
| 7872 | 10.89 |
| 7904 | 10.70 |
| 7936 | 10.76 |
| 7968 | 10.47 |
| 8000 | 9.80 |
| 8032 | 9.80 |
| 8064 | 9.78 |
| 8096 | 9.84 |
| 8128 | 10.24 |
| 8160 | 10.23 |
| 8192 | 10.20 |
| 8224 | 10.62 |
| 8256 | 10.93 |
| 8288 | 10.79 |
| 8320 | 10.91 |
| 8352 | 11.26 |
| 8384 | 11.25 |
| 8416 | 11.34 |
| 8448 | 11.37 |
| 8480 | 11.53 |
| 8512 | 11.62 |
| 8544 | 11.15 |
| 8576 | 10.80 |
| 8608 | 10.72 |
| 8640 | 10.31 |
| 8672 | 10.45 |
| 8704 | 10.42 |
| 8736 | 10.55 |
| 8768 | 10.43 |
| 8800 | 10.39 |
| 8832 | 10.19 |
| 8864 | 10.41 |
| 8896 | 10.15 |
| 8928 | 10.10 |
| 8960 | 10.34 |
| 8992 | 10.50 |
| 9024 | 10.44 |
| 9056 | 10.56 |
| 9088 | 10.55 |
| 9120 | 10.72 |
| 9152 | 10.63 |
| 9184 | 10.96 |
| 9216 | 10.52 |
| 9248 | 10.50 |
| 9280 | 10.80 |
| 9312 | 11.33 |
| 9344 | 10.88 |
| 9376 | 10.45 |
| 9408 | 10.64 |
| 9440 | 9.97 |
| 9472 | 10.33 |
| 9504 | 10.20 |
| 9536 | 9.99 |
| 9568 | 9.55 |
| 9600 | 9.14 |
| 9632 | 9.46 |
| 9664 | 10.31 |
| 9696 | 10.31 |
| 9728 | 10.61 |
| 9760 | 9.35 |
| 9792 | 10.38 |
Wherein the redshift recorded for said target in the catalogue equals 0.13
